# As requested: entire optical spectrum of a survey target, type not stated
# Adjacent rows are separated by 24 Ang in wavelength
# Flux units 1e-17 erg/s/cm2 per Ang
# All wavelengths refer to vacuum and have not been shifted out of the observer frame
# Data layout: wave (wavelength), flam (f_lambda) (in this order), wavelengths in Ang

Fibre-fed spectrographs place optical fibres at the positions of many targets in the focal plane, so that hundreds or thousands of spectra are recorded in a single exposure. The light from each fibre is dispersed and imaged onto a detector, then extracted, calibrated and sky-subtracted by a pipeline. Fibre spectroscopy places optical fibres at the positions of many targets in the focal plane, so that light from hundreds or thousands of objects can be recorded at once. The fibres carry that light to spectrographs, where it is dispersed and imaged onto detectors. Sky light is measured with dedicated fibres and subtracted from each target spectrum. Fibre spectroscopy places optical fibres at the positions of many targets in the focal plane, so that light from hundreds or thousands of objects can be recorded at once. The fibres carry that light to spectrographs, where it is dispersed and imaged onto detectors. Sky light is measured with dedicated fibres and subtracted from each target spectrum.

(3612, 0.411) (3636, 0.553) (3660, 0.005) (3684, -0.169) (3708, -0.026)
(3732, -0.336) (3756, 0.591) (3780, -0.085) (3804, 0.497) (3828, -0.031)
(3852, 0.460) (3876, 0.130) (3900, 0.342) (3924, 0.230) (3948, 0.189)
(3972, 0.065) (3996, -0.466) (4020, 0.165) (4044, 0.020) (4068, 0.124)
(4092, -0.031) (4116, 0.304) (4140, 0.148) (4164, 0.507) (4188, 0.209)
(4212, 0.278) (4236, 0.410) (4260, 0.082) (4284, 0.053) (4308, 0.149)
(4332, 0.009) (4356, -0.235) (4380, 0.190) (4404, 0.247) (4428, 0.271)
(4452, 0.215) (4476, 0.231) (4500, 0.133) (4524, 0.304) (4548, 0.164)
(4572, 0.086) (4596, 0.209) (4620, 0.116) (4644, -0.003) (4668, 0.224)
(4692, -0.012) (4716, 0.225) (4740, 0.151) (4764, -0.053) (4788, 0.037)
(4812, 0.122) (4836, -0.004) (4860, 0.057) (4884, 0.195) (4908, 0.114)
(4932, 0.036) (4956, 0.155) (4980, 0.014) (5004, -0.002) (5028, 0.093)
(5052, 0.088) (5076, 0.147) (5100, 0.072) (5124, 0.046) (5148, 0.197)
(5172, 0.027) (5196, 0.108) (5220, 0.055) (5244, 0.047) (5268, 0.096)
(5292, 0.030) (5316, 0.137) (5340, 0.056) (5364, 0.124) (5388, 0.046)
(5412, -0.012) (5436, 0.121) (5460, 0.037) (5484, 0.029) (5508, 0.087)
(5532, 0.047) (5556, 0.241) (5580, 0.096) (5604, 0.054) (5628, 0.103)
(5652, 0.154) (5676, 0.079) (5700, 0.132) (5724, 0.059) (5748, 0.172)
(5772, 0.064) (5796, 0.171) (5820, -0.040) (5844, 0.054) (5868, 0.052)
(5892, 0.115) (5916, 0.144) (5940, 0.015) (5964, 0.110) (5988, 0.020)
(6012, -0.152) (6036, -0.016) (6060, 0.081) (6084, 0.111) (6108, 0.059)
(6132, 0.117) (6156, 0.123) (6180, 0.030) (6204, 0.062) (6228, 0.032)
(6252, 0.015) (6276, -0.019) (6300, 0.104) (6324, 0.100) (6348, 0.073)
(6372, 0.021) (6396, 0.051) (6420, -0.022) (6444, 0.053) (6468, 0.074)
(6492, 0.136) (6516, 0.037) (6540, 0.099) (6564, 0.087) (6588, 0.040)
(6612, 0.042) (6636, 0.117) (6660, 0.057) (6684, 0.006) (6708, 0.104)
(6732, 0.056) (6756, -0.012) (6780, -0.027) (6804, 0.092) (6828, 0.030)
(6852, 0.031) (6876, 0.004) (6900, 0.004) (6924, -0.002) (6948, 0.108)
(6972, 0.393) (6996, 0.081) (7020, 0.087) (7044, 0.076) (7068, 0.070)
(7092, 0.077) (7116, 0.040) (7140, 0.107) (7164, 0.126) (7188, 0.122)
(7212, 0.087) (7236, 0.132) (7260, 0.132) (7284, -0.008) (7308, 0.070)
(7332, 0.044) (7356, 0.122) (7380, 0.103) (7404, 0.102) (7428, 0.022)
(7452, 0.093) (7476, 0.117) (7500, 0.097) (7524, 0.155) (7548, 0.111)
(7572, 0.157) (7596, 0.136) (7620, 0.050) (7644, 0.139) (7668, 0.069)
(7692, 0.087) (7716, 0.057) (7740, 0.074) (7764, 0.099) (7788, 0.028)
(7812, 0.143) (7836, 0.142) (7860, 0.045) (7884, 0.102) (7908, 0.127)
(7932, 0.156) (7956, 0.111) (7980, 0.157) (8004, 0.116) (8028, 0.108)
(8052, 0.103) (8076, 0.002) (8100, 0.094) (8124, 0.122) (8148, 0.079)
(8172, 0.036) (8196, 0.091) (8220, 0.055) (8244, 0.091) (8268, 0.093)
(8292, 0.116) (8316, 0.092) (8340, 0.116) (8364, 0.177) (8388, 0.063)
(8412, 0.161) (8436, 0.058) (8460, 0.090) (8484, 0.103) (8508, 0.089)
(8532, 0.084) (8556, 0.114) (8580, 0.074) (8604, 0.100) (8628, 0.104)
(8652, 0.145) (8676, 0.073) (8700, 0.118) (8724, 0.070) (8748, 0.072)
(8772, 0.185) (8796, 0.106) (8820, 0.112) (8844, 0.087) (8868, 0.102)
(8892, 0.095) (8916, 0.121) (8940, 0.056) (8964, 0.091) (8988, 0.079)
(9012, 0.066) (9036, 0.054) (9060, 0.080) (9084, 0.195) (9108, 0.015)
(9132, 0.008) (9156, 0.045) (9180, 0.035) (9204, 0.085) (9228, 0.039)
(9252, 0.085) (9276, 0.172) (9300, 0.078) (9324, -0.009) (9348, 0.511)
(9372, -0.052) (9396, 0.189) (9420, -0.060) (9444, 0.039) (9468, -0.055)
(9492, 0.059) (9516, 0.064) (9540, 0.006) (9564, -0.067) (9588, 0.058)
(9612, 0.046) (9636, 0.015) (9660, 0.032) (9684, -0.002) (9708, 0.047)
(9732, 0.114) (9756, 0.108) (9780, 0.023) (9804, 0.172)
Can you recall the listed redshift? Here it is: 0.87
